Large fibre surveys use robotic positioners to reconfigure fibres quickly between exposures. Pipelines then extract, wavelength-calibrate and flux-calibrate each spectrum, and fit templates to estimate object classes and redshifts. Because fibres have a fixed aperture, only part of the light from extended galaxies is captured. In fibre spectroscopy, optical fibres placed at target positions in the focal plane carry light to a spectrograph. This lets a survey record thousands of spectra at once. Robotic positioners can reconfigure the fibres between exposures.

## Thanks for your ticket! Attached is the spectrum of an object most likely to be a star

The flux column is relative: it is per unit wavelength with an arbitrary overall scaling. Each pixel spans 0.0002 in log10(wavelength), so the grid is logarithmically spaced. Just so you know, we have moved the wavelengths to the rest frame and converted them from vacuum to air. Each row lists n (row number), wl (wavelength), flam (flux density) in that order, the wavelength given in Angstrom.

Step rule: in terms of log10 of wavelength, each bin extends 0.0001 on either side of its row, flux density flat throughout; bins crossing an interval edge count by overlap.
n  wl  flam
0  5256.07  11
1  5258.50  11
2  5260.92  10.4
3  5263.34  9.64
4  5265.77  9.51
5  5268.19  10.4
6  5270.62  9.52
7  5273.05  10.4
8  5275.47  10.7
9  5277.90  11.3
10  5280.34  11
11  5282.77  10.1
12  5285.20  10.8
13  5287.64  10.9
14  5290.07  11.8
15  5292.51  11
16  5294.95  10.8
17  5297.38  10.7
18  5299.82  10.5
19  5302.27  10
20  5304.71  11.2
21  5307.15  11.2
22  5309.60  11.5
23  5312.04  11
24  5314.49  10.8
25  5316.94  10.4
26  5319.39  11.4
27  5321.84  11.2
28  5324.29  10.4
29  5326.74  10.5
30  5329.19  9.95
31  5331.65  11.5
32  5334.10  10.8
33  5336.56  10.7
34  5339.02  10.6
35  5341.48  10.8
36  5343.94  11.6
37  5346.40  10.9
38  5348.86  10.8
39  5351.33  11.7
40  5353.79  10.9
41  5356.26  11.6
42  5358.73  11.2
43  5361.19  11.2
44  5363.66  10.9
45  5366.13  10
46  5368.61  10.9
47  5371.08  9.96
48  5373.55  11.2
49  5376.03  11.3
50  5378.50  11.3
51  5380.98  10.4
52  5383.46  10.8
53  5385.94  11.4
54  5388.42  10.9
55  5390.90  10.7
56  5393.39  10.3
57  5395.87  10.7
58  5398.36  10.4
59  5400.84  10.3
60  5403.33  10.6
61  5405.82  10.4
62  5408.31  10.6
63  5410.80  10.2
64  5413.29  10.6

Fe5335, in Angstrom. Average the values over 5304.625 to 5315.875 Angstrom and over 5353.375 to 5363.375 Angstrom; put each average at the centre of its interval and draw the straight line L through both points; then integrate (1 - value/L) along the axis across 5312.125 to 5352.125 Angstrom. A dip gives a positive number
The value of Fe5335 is 1.1 Angstrom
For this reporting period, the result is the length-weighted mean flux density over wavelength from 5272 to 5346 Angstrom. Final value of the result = 10.9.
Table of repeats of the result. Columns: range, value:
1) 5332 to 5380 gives 11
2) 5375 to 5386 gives 11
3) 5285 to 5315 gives 10.9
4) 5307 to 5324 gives 11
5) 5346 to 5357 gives 11.2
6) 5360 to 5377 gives 10.8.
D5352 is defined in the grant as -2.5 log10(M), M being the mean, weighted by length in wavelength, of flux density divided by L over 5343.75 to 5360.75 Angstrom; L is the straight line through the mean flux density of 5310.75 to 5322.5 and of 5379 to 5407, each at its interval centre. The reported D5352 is -0.04 mag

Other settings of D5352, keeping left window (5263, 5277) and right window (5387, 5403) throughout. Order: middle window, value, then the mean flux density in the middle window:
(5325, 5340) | -0.04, 10.7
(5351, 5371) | -0.05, 11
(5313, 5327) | -0.05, 10.8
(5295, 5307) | -0.05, 10.7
